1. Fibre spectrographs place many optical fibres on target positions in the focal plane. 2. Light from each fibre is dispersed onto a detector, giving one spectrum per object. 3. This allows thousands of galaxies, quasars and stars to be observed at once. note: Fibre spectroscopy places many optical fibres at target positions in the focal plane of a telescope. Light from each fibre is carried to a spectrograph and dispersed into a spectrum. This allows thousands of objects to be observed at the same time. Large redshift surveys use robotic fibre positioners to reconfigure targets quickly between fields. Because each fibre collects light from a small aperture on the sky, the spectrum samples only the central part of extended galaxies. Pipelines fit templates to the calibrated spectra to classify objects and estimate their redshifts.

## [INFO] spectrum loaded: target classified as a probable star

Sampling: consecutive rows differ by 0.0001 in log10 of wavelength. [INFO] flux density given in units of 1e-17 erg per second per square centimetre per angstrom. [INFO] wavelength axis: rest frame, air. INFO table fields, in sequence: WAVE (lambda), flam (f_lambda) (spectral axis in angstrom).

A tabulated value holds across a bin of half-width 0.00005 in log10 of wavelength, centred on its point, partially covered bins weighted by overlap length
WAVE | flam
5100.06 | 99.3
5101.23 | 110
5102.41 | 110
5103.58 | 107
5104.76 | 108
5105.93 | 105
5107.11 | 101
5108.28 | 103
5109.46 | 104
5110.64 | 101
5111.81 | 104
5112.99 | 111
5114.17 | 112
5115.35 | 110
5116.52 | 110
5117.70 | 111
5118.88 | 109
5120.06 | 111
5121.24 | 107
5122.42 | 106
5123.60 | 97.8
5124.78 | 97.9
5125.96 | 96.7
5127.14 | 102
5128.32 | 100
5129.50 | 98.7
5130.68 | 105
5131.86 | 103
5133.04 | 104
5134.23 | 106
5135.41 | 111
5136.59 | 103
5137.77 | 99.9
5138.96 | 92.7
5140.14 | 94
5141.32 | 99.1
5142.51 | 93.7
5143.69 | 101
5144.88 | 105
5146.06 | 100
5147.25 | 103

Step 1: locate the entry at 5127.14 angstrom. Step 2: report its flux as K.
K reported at 102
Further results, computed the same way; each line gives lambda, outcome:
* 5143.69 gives 101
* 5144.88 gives 105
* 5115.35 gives 110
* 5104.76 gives 108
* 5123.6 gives 97.8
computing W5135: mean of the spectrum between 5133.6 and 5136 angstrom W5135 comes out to 108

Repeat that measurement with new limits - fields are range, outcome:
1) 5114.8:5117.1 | 110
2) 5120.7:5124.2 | 104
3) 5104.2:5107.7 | 105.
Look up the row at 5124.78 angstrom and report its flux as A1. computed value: 97.9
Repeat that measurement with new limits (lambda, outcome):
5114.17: 112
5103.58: 107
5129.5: 98.7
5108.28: 103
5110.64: 101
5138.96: 92.7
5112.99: 111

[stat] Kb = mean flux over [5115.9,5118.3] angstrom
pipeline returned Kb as 111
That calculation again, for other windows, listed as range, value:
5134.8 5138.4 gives 105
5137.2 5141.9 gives 96.4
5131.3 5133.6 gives 104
